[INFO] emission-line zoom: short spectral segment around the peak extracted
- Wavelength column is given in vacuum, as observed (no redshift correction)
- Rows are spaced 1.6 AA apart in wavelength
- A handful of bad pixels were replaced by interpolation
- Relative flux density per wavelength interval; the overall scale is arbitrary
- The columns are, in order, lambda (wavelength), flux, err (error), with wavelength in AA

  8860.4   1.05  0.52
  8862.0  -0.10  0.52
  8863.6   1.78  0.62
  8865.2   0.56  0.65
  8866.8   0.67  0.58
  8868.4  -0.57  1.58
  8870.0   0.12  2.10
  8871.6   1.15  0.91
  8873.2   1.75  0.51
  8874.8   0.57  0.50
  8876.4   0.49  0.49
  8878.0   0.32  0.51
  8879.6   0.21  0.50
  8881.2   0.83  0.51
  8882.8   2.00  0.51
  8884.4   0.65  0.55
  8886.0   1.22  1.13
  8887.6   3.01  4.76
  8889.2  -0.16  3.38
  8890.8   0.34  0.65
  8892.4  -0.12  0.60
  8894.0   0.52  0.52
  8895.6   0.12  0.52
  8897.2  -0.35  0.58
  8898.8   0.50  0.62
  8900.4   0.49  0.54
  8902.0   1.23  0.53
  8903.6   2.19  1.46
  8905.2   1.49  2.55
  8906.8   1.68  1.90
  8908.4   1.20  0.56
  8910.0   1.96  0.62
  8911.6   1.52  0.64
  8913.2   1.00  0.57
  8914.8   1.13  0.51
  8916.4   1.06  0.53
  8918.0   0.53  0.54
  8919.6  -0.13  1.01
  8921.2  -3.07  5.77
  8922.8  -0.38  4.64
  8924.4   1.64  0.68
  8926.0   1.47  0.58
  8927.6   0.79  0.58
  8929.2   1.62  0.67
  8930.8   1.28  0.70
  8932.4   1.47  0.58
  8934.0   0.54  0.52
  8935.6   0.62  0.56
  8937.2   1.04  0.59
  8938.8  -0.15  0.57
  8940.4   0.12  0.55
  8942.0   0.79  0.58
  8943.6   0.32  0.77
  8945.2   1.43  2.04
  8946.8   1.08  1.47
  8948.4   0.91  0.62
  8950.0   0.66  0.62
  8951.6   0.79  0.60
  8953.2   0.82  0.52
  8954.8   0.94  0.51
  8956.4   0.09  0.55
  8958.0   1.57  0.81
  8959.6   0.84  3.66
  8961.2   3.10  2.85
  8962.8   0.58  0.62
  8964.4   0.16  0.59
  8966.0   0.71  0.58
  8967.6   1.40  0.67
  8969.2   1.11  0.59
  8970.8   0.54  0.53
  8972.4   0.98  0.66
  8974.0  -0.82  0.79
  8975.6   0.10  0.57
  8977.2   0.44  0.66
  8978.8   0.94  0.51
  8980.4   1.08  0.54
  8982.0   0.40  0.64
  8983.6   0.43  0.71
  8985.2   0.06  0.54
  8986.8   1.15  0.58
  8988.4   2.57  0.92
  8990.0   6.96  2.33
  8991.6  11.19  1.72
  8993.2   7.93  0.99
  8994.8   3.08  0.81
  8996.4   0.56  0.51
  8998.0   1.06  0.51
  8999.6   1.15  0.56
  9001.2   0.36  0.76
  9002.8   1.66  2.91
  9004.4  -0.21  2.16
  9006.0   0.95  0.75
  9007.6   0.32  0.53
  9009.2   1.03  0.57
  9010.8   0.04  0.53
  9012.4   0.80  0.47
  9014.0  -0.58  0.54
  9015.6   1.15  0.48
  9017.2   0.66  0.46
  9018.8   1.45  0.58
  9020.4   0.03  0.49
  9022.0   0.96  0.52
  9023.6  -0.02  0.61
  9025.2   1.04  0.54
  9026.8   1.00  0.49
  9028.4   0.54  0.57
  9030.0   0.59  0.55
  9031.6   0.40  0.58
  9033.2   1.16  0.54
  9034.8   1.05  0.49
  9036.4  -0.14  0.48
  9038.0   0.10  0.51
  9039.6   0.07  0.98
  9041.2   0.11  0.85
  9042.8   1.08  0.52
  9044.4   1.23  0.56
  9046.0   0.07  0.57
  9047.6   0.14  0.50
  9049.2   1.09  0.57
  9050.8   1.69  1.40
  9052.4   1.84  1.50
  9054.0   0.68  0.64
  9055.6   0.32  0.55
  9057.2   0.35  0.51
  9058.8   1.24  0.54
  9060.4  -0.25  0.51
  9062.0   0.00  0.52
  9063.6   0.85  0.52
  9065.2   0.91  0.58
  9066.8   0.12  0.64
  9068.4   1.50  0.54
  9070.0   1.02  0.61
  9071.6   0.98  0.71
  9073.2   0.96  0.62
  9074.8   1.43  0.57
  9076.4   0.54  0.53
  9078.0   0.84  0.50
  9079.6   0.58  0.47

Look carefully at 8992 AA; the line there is [O III] 5007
